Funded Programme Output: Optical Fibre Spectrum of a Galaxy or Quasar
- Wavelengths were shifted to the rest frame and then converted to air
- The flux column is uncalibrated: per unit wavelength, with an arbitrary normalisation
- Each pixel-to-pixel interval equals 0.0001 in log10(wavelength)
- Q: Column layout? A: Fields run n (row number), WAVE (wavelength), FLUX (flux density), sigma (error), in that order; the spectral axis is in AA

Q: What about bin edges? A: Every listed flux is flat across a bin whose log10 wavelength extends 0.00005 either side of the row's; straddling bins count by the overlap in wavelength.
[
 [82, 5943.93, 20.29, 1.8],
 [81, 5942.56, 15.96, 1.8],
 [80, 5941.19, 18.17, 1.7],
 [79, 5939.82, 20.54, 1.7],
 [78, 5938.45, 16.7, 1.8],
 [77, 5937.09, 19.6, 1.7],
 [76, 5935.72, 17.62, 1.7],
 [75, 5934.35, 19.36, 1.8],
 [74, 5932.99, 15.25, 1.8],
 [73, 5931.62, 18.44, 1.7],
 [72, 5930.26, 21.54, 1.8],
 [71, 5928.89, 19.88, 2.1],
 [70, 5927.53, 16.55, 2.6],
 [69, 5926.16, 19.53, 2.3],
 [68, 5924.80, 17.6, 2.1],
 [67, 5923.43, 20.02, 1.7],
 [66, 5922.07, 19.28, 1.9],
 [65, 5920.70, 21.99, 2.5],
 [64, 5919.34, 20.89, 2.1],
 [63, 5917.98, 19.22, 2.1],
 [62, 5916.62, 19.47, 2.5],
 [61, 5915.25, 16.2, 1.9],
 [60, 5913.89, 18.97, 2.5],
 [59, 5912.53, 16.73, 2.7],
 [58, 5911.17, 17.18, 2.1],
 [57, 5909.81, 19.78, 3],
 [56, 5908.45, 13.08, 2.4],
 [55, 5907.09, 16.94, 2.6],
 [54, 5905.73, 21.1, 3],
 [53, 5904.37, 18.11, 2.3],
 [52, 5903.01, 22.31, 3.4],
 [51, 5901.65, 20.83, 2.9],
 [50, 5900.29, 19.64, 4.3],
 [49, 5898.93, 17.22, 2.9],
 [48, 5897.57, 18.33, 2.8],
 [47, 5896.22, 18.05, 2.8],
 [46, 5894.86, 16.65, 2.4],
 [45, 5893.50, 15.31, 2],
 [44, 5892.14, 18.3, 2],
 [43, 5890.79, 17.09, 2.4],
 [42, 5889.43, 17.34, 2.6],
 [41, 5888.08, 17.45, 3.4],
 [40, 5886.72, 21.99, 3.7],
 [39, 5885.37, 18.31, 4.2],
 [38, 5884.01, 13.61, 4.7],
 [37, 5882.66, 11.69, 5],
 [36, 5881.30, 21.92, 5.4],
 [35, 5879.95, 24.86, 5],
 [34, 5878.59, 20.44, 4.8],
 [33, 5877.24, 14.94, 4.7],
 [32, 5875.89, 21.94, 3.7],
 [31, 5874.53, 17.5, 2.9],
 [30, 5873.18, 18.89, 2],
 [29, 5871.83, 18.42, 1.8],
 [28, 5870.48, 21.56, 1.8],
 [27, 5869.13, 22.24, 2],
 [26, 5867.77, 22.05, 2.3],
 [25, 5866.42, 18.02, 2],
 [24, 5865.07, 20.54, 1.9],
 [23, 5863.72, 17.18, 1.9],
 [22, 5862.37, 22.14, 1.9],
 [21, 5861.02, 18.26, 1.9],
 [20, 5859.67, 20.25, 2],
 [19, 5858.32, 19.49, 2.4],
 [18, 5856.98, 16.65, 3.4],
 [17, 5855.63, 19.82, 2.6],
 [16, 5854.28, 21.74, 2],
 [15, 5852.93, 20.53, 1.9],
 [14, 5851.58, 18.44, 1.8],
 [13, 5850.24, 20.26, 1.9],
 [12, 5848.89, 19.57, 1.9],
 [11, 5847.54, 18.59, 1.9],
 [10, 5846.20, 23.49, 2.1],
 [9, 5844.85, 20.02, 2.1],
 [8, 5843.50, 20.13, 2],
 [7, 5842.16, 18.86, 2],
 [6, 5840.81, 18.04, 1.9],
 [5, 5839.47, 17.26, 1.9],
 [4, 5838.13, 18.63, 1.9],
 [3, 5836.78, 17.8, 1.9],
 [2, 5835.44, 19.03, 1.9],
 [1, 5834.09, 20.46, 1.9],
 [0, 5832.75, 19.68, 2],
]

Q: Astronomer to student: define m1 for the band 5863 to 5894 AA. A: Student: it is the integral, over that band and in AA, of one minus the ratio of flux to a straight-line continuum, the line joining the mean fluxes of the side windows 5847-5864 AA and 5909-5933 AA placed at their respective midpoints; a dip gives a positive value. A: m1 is 0.81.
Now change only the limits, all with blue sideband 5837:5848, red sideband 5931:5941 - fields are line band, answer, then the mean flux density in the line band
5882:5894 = 1.26 AA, 16.8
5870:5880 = -0.28 AA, 19.5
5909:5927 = -0.49 AA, 18.9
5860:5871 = -0.68 AA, 20.2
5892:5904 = 0.09 AA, 18.5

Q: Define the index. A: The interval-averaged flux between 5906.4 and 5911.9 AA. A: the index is 16.8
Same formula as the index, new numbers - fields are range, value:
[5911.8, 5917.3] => 17.8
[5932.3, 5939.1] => 17.7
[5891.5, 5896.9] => 17.1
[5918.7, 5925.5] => 19.9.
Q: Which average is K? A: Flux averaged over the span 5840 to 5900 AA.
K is 19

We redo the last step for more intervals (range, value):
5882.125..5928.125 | 18.2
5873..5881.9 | 20.1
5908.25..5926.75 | 18.7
